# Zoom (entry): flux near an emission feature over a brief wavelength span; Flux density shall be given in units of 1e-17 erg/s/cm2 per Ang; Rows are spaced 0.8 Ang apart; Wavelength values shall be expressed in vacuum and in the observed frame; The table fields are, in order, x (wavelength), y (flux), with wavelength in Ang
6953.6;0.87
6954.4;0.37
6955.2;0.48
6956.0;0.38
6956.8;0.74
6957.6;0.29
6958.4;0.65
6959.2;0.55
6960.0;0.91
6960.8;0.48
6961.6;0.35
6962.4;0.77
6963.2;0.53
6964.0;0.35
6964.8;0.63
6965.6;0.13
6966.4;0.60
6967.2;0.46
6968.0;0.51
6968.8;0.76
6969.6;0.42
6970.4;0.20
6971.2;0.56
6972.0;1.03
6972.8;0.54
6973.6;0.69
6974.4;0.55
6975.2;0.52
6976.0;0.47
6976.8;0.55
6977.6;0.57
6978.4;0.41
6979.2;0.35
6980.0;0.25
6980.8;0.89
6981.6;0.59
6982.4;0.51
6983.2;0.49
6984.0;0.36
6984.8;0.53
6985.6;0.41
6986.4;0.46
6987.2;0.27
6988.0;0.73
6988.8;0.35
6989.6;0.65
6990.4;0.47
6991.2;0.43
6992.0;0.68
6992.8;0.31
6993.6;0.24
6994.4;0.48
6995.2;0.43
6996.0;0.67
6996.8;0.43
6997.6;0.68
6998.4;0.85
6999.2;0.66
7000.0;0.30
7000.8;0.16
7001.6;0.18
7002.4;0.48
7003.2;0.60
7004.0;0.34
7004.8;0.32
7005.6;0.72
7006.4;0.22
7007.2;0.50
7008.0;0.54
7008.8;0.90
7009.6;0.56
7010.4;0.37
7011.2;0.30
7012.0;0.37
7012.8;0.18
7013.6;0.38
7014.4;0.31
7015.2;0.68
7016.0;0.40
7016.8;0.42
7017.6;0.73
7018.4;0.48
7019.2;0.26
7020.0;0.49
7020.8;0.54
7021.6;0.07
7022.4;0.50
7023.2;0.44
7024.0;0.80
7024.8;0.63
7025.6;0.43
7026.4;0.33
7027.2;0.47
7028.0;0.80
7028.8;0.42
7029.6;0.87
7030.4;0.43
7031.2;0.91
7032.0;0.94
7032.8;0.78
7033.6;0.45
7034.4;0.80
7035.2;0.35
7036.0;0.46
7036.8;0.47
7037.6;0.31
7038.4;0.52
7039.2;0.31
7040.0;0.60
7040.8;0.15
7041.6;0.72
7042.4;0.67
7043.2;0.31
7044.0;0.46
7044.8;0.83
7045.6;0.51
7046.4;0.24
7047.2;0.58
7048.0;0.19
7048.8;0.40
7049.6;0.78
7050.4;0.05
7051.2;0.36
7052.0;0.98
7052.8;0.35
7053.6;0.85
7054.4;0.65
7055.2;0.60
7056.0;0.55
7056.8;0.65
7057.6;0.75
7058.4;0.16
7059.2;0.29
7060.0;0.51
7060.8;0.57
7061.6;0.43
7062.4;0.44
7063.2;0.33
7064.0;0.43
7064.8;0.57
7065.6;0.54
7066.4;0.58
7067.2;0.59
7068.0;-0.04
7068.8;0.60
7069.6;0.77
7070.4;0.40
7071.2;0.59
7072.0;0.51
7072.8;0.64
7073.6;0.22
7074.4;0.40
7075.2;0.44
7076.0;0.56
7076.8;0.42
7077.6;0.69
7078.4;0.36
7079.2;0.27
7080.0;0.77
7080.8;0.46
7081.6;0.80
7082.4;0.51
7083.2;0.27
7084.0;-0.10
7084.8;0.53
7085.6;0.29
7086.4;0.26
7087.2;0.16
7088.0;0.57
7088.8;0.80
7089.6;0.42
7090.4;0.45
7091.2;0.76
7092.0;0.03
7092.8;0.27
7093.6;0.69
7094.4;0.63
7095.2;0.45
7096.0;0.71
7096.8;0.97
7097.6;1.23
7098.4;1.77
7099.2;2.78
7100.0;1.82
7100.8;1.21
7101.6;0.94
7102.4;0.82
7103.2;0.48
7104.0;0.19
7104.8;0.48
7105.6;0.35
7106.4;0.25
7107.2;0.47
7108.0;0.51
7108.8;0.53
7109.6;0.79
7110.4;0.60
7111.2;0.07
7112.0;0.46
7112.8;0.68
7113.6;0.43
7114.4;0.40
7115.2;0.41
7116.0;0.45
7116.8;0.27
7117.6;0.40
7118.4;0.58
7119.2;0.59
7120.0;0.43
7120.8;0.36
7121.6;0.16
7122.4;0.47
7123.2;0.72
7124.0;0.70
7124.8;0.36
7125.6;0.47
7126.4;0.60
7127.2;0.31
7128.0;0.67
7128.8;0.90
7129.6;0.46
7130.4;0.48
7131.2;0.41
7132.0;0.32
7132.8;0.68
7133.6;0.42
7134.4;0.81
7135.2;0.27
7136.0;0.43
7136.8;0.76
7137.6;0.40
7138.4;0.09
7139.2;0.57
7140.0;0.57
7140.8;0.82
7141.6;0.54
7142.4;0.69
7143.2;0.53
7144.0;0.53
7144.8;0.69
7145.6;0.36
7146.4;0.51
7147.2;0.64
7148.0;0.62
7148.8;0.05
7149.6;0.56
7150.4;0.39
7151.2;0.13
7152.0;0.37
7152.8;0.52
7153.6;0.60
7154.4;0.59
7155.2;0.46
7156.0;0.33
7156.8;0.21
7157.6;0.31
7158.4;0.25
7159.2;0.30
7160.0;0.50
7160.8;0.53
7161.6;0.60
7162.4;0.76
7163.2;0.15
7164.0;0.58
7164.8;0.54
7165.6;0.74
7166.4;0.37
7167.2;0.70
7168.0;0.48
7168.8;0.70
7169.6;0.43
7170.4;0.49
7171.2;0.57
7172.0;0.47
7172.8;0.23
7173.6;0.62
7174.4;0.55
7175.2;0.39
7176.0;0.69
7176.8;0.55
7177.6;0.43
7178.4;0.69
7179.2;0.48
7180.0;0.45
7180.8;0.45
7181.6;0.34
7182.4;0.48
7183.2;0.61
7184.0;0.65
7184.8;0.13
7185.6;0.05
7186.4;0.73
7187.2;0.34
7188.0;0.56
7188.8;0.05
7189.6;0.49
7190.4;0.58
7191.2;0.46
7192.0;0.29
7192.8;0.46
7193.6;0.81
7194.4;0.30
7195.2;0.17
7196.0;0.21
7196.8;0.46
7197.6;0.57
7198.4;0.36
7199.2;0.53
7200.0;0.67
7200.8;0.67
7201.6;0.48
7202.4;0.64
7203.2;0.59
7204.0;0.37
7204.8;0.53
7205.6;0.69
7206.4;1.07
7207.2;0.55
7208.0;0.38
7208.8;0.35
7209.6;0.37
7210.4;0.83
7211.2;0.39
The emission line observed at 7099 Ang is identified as [O III]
